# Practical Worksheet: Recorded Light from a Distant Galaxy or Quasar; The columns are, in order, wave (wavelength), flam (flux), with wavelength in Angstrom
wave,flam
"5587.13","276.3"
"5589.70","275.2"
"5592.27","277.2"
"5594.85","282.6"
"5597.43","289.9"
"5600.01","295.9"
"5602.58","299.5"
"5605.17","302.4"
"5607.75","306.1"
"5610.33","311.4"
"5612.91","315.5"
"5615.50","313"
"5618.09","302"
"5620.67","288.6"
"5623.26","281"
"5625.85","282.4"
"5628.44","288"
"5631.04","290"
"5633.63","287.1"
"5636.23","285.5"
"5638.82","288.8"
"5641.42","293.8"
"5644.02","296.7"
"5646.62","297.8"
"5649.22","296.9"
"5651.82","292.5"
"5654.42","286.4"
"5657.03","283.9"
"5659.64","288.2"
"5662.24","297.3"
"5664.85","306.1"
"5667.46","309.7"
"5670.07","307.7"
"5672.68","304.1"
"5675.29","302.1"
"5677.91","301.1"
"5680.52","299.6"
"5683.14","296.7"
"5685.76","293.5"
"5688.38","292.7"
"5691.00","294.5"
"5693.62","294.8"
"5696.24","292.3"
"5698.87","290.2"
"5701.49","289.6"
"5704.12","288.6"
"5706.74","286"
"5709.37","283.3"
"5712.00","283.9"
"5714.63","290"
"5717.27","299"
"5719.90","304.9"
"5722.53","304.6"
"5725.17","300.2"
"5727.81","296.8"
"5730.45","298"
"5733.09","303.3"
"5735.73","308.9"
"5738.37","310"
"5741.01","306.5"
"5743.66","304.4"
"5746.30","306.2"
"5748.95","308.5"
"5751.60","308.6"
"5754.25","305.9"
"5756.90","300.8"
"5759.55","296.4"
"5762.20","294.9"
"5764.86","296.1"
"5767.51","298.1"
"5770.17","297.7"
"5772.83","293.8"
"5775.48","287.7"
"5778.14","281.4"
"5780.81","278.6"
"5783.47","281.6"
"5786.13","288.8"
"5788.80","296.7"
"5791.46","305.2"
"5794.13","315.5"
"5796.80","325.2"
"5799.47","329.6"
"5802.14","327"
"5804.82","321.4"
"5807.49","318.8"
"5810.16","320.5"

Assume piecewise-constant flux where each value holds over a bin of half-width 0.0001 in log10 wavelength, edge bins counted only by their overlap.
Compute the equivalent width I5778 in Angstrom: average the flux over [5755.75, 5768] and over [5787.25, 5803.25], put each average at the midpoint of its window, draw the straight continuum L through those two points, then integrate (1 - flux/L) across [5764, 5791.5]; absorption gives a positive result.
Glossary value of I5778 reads 1.38 Angstrom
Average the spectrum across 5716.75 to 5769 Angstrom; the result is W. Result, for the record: 303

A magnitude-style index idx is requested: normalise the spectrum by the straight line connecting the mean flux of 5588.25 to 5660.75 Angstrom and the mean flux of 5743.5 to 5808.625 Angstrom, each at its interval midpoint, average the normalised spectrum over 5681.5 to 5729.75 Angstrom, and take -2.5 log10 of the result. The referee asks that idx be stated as 0.02 mag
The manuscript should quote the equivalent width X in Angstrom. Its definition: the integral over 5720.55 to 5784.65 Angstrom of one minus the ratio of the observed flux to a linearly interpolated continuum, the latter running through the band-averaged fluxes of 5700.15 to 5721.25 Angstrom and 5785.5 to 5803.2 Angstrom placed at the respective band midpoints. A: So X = 0.7 Angstrom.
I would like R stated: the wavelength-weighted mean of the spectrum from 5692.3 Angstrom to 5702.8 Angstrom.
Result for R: 292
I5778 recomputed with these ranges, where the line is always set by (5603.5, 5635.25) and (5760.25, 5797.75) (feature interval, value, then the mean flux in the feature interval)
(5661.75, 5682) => -0.5 Angstrom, 304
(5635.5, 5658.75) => 0.4 Angstrom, 291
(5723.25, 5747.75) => -0.7 Angstrom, 304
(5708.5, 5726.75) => 0.0 Angstrom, 295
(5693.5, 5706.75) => 0.3 Angstrom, 290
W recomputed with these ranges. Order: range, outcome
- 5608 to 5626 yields 301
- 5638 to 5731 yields 295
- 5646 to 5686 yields 298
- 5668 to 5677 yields 305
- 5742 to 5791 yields 296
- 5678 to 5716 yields 291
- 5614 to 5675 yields 294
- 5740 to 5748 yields 306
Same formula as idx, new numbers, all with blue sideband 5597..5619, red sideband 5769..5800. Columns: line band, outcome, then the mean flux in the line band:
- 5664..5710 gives 0.02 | 296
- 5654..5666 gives 0.04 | 293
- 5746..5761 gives -0.02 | 304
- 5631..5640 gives 0.06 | 288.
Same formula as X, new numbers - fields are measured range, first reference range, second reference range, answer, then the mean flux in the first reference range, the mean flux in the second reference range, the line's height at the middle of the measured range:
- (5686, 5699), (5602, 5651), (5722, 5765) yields 0.29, 296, 303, 300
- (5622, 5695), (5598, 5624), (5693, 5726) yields 0.76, 302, 293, 297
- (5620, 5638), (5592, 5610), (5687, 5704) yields 0.50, 295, 292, 294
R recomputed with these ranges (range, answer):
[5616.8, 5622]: 296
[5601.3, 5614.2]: 307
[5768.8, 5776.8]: 293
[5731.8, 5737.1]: 306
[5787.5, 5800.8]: 315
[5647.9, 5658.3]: 290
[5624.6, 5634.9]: 287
